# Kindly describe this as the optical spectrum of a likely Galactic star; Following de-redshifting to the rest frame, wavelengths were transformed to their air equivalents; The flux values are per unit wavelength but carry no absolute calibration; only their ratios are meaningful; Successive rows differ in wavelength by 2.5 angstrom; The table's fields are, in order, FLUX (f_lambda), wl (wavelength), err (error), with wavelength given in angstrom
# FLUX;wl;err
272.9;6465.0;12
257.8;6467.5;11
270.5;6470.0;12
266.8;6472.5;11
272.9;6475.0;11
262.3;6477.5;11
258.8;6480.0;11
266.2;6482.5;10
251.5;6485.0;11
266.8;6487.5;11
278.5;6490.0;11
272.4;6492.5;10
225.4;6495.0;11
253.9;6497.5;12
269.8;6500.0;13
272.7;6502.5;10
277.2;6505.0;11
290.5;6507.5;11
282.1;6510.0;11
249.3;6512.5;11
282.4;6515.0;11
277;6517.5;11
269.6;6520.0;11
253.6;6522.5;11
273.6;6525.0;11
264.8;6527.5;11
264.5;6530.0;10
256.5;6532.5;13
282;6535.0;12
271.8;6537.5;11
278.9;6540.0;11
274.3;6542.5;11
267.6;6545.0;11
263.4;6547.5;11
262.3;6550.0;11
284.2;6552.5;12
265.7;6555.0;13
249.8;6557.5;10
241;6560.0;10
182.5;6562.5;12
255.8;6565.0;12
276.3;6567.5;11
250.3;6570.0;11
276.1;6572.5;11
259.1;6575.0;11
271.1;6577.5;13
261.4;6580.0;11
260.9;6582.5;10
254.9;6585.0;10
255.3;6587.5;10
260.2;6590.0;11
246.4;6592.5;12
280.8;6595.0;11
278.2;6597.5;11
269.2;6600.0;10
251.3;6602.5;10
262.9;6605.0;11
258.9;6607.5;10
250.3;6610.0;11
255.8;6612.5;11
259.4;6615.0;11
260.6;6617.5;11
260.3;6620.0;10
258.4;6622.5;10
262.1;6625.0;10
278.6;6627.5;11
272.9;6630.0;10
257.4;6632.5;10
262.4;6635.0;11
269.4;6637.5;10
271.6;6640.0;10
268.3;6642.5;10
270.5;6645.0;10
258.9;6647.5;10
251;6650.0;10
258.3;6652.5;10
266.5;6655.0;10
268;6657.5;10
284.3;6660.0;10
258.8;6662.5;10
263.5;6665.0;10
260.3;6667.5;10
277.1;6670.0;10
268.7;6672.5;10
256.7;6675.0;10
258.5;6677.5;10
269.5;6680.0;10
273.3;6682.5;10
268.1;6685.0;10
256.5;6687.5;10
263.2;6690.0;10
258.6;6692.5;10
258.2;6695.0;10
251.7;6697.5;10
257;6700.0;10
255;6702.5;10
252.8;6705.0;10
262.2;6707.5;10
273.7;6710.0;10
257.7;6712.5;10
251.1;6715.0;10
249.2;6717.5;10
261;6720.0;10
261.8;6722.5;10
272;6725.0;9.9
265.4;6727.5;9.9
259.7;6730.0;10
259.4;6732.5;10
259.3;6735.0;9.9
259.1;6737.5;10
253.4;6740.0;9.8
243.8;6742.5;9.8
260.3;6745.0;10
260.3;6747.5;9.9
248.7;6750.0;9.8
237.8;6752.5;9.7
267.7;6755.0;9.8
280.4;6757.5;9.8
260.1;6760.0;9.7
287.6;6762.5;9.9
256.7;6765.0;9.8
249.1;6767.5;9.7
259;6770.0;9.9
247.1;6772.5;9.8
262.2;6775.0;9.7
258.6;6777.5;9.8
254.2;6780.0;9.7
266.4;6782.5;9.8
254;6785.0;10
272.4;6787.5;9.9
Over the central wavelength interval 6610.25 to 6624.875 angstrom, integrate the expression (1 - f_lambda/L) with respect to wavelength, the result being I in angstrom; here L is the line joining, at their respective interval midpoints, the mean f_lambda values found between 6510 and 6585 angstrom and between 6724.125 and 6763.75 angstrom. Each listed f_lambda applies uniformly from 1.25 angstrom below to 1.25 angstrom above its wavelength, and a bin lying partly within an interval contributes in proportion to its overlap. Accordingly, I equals 0.2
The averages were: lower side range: 263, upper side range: 261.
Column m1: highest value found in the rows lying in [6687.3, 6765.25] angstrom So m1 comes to 287.6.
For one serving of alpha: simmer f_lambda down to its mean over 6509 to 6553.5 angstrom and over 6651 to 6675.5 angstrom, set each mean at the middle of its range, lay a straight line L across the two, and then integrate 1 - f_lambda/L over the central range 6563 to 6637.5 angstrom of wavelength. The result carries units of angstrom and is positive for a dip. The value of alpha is 1.8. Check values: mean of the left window 270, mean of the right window 266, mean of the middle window 262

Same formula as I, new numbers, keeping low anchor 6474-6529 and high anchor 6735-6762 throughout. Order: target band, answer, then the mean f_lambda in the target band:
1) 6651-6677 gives -0.47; 266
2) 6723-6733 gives -0.21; 264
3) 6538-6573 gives 0.78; 259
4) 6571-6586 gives 0.02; 264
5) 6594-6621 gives 0.07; 262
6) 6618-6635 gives -0.14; 265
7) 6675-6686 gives -0.24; 266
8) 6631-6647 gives -0.27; 266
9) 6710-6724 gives 0.07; 258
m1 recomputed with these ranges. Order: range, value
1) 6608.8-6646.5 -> 278.6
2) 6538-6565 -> 284.2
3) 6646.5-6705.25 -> 284.3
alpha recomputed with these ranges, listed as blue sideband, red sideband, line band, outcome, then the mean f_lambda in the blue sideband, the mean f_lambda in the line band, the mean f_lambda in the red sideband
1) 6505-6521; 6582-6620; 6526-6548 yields 0.1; 275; 270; 260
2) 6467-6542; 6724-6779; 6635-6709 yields -0.4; 268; 263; 259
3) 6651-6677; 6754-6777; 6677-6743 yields 1.2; 266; 260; 263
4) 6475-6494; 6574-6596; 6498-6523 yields -0.8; 265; 272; 261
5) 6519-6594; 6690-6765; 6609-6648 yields -0.5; 261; 264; 259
